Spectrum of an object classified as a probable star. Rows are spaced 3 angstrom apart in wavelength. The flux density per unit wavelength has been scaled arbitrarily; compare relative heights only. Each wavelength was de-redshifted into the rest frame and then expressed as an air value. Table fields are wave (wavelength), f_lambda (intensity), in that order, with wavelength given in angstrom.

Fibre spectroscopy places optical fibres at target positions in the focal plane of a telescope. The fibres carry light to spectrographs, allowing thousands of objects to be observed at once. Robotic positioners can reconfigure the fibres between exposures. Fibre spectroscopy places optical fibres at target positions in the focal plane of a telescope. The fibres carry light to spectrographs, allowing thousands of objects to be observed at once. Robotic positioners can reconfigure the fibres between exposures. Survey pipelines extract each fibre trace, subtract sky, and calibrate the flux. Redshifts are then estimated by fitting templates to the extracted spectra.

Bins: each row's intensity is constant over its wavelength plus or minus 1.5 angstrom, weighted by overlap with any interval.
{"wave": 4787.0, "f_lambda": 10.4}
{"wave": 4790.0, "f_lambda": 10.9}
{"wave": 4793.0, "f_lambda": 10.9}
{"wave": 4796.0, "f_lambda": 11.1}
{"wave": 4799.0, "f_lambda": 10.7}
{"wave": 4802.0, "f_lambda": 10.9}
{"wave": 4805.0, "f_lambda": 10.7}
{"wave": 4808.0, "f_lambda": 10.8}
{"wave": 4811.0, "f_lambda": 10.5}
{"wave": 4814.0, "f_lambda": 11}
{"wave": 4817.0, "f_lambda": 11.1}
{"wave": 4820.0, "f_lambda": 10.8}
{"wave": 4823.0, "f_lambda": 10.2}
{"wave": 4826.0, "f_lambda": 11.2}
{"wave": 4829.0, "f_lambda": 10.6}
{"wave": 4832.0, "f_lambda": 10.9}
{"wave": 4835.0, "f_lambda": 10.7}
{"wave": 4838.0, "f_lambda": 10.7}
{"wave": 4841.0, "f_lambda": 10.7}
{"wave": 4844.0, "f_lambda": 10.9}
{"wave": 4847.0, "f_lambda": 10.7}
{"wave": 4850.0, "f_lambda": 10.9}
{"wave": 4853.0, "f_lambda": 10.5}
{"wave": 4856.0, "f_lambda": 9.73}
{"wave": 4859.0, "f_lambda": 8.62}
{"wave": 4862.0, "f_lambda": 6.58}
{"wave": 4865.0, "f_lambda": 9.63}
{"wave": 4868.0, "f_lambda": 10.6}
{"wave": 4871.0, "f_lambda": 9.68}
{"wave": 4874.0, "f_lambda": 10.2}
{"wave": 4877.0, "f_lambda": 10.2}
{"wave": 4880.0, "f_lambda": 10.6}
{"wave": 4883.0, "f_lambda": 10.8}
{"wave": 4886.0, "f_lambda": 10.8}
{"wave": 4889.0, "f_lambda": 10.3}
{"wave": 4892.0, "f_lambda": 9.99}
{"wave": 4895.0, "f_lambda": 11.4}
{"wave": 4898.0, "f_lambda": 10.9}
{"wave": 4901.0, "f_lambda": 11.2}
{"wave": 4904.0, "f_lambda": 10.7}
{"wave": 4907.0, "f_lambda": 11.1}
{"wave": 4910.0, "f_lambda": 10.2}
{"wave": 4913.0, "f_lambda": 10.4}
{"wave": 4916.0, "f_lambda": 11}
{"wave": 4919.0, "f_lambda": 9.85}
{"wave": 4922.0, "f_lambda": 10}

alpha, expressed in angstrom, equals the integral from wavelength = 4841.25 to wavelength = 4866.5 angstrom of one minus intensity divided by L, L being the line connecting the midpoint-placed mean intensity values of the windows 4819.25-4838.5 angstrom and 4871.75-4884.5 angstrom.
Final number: 2.0 angstrom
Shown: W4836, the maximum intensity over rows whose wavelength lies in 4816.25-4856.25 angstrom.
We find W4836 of 11.2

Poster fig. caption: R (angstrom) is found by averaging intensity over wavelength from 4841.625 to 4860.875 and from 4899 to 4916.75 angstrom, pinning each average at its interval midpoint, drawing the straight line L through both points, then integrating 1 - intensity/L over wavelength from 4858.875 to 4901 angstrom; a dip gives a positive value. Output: 1.49 angstrom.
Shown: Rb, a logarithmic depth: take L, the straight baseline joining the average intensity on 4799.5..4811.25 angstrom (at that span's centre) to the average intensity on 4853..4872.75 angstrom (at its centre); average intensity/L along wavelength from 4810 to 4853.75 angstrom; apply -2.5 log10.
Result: -0.07 mag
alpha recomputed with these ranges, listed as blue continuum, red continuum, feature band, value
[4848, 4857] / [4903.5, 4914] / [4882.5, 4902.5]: -0.4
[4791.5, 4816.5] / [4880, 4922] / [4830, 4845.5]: 0.0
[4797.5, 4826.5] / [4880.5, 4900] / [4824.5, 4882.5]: 2.9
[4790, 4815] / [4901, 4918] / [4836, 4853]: 0.0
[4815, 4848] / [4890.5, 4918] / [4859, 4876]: 2.3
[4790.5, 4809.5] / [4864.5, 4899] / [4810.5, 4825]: 0.0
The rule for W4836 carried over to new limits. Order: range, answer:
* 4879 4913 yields 11.4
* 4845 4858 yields 10.9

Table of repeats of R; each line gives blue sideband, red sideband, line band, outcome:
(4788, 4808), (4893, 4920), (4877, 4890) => 0.2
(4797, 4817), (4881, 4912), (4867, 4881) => 0.7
